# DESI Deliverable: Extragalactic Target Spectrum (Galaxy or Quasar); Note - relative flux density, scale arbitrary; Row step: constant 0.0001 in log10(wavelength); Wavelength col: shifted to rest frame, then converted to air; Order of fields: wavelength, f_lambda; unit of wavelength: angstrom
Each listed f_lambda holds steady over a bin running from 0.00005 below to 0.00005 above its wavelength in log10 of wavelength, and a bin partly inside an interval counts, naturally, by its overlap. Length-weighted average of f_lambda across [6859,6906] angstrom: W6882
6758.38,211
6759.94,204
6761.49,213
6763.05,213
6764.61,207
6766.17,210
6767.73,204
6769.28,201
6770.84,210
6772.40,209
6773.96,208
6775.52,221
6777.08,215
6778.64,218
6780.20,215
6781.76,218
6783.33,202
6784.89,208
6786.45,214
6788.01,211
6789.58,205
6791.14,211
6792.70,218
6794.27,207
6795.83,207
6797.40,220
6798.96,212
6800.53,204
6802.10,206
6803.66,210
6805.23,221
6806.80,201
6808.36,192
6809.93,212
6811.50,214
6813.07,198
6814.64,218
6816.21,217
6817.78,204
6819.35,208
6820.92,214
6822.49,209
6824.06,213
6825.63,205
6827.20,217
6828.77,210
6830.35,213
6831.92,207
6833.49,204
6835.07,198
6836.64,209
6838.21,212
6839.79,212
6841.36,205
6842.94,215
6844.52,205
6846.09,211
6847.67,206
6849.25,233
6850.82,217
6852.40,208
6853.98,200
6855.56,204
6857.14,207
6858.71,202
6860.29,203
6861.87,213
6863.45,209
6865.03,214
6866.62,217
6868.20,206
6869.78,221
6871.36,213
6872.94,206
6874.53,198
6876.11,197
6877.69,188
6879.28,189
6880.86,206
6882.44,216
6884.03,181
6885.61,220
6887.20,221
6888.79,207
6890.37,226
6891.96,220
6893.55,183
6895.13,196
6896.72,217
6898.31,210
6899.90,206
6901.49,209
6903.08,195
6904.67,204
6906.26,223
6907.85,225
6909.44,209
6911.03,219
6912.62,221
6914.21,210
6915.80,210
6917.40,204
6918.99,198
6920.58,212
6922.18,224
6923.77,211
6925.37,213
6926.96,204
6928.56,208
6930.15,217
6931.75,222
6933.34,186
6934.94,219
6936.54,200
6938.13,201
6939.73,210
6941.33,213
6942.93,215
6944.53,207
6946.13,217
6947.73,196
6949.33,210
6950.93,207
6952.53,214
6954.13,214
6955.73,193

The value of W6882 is 207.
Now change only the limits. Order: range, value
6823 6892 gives 209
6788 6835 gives 209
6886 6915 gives 211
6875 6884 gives 198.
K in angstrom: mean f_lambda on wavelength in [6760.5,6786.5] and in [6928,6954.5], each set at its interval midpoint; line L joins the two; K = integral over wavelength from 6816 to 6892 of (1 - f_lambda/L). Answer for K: 0.47 angstrom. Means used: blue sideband 211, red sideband 209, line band 209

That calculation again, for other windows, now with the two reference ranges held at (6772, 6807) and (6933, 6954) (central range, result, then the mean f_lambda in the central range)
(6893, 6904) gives 0.33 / 203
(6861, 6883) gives 0.32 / 207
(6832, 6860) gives 0.22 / 209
